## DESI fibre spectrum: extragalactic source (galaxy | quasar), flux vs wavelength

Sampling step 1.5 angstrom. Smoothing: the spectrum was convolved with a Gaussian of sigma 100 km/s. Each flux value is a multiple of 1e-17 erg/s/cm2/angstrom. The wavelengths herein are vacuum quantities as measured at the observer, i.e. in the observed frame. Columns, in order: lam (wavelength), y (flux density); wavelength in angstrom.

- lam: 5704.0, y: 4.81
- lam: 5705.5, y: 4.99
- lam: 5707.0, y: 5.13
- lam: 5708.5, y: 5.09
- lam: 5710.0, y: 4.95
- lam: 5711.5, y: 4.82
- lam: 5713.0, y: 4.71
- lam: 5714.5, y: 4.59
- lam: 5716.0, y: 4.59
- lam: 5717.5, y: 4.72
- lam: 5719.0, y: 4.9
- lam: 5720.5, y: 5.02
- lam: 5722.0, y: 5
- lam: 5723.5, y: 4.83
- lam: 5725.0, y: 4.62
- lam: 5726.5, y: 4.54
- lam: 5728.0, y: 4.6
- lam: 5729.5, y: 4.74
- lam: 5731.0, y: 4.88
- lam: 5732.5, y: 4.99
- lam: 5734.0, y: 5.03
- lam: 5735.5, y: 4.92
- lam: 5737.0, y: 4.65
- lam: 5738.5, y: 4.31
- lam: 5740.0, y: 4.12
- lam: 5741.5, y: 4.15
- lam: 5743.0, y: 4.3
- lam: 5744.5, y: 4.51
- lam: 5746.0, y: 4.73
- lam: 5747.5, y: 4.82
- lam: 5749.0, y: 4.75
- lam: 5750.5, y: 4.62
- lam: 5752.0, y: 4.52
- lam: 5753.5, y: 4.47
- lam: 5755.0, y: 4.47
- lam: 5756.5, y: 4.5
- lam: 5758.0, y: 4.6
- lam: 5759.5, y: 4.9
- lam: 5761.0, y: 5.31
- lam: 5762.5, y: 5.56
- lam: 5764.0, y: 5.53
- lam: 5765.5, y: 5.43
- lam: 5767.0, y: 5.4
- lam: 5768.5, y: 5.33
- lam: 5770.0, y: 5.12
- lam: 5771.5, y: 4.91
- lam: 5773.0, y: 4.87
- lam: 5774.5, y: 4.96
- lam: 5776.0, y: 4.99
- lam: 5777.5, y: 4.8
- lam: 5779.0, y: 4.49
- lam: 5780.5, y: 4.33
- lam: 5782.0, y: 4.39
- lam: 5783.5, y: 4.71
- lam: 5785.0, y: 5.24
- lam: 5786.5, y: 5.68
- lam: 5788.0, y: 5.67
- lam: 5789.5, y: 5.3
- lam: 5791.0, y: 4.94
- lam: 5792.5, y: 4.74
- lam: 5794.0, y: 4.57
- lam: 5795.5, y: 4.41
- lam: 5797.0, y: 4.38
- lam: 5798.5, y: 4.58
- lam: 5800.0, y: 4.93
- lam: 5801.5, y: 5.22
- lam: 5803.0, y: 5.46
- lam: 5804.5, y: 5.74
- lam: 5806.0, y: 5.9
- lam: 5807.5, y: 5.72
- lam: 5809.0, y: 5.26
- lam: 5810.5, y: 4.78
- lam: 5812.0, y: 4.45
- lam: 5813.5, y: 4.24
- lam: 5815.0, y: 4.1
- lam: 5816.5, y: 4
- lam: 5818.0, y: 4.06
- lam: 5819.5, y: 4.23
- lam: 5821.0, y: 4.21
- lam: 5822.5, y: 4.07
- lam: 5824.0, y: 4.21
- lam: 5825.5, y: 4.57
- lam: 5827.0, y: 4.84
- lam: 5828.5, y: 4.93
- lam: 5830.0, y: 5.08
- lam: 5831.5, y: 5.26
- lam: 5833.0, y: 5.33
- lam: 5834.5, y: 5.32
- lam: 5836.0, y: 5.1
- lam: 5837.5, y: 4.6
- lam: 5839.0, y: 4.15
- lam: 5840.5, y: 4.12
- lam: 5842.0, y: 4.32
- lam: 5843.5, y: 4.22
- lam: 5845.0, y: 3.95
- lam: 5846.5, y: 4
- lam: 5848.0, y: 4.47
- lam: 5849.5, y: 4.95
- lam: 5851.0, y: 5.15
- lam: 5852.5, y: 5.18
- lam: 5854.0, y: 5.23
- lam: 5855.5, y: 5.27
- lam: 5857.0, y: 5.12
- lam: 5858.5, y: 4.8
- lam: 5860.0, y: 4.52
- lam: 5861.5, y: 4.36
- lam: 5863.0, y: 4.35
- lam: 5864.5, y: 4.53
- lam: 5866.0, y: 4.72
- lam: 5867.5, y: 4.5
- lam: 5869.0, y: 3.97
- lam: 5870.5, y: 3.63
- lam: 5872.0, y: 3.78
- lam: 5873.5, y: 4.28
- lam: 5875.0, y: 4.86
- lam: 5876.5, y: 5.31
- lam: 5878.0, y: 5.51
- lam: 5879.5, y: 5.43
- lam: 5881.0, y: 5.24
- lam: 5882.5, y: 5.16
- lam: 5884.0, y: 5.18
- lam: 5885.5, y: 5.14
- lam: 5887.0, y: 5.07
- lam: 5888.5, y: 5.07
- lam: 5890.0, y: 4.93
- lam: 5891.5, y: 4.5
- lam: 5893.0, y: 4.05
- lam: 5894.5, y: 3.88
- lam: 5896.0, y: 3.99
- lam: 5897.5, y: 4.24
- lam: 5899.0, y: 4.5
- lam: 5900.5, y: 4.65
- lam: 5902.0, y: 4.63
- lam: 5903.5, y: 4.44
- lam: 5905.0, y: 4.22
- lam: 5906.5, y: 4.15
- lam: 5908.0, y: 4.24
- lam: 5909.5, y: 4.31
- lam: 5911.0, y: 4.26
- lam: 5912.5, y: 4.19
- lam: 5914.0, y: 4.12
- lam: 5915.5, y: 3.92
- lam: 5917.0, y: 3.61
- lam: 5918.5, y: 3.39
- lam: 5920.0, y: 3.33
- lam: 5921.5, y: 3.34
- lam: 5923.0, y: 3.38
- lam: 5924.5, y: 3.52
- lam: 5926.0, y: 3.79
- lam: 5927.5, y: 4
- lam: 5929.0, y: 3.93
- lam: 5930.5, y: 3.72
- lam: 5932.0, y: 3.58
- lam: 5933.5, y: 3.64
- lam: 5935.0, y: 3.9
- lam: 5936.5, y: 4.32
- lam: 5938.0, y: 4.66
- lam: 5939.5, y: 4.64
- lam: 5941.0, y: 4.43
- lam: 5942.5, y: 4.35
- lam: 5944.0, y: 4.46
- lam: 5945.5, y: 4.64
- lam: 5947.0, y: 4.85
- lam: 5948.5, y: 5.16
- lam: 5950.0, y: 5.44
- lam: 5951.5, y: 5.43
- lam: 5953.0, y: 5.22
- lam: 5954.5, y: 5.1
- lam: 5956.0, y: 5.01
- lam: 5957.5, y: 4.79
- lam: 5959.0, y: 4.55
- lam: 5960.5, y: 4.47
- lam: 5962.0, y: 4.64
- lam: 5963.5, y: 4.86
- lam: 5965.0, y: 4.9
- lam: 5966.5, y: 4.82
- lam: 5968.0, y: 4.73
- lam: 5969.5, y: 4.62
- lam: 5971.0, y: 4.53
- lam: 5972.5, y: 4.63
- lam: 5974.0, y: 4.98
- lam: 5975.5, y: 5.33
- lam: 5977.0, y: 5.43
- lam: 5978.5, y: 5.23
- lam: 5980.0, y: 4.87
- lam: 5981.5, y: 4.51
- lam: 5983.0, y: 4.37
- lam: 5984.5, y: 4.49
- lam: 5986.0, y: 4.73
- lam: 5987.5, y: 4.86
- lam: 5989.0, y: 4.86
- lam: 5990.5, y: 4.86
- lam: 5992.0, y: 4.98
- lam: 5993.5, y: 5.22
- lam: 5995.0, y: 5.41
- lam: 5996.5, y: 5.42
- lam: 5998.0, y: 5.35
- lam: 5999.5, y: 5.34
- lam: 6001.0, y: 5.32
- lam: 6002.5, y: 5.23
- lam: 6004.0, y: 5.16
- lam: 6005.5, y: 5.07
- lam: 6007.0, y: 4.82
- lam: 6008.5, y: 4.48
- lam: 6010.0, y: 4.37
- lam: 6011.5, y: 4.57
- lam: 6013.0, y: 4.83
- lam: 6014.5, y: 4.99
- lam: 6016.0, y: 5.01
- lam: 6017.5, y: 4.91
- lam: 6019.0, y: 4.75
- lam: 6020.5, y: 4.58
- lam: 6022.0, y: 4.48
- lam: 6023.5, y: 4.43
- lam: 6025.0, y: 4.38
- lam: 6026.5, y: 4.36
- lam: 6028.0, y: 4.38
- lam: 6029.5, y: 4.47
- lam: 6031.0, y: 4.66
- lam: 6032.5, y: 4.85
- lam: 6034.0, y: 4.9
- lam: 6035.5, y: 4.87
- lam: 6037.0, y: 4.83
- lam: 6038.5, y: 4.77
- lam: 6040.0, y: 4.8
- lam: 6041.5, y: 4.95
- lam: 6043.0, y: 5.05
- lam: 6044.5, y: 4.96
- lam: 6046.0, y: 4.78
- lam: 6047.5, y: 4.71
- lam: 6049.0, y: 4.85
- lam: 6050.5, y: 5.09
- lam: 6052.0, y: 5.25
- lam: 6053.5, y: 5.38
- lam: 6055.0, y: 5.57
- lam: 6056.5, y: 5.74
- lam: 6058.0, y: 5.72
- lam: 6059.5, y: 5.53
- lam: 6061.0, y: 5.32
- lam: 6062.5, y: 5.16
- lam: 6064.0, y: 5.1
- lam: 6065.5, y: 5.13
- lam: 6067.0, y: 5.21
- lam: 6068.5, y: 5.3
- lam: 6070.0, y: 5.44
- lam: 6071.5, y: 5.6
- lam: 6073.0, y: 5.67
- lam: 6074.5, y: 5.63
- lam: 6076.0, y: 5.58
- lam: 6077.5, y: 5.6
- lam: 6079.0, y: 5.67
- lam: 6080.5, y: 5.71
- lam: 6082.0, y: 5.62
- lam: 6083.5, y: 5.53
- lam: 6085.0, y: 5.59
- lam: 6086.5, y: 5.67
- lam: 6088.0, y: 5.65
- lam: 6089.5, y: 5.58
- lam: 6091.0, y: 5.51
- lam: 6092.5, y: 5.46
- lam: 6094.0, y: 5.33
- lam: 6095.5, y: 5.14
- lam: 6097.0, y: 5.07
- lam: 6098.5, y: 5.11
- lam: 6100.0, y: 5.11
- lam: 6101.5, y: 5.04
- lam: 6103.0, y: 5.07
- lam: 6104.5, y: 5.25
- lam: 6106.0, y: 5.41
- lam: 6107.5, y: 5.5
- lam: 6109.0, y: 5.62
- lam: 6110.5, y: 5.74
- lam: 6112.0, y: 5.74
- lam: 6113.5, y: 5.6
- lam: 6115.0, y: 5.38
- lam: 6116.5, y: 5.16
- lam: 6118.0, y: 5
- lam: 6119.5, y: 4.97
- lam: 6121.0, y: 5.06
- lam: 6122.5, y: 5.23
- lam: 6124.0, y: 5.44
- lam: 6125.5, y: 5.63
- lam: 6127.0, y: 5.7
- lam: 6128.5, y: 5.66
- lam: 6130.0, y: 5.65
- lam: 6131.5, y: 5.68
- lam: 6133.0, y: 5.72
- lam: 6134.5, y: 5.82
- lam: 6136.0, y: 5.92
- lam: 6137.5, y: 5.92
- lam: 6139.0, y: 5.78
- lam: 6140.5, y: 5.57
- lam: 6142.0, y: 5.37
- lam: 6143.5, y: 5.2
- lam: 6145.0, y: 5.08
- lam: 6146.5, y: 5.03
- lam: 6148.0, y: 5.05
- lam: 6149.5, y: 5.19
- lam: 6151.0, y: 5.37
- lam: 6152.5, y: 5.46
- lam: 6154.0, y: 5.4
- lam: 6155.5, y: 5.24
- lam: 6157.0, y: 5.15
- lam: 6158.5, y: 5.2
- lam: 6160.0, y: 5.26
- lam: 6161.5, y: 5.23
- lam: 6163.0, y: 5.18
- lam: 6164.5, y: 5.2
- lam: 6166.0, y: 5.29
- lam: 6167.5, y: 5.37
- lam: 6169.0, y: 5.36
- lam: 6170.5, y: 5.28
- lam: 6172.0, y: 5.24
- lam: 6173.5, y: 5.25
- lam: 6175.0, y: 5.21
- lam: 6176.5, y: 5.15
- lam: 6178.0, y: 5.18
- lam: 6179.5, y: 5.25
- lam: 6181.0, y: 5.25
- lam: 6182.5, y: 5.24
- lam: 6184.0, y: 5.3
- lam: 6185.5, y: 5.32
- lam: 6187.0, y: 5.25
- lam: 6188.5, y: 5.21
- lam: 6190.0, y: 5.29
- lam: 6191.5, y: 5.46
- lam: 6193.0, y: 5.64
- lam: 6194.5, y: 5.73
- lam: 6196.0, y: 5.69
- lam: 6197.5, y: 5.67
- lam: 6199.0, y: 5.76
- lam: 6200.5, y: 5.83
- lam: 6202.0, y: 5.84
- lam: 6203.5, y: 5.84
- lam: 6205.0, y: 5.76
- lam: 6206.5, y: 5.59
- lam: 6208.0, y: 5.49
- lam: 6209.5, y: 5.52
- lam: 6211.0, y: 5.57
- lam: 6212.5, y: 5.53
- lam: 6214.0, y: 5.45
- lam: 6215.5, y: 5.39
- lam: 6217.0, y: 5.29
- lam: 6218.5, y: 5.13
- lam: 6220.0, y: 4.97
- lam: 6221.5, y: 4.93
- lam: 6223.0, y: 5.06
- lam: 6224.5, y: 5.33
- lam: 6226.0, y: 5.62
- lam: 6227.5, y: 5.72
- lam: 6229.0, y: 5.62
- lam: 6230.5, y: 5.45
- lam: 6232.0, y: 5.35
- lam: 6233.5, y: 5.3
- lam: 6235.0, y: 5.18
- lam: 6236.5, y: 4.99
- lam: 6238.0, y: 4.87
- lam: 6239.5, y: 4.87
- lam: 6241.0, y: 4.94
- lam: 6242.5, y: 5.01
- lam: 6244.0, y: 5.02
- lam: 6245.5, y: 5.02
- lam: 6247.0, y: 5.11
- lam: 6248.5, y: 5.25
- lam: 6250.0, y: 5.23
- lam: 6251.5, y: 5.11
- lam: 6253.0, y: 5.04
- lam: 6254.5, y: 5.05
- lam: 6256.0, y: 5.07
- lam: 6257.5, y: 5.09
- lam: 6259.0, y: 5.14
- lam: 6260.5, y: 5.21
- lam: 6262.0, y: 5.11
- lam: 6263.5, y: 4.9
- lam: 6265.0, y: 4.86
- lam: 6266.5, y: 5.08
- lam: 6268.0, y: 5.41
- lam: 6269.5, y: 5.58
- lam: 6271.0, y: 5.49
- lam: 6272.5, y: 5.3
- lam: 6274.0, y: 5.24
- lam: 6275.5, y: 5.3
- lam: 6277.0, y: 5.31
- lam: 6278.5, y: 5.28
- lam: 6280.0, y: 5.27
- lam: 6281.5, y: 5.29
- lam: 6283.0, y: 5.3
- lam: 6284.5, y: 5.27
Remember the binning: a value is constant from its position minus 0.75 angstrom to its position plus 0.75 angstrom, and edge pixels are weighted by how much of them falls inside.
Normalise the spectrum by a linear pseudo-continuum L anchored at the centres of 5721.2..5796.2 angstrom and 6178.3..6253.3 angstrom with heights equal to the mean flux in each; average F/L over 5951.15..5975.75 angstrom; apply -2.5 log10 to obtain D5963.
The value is 0.048 mag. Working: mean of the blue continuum 4.83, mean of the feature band 4.84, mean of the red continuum 5.35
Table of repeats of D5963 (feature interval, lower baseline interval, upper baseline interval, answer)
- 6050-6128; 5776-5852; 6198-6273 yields -0.06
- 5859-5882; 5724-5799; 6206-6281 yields 0.07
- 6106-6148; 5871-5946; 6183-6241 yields -0.08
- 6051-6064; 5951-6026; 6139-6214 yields -0.08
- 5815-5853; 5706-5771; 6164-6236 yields 0.09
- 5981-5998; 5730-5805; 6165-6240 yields 0.05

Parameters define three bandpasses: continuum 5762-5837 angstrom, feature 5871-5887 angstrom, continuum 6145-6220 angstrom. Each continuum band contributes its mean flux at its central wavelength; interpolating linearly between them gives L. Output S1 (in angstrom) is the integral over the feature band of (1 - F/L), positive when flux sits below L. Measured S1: 0.1 angstrom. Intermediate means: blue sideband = 4.9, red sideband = 5.37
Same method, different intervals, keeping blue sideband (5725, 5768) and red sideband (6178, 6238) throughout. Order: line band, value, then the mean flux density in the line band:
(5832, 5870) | 2.1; 4.65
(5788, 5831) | 0.8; 4.77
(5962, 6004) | 1.2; 4.96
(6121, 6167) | -0.7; 5.41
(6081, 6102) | -0.6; 5.39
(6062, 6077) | -0.5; 5.39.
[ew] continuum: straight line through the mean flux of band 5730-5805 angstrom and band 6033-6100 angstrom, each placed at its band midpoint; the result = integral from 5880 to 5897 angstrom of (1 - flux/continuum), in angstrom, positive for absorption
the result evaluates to 1.0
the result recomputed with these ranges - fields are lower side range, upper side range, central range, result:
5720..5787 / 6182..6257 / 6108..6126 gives -0.5 angstrom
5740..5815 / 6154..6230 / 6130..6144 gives -0.9 angstrom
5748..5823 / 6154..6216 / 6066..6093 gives -1.5 angstrom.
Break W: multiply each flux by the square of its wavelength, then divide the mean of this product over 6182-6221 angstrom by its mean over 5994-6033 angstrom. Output 1.2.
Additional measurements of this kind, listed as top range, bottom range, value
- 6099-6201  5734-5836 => 1.26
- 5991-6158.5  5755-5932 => 1.22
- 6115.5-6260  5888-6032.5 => 1.26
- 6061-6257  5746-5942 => 1.30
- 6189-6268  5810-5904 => 1.30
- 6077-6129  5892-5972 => 1.32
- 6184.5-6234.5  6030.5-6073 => 1.12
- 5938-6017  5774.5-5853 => 1.09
